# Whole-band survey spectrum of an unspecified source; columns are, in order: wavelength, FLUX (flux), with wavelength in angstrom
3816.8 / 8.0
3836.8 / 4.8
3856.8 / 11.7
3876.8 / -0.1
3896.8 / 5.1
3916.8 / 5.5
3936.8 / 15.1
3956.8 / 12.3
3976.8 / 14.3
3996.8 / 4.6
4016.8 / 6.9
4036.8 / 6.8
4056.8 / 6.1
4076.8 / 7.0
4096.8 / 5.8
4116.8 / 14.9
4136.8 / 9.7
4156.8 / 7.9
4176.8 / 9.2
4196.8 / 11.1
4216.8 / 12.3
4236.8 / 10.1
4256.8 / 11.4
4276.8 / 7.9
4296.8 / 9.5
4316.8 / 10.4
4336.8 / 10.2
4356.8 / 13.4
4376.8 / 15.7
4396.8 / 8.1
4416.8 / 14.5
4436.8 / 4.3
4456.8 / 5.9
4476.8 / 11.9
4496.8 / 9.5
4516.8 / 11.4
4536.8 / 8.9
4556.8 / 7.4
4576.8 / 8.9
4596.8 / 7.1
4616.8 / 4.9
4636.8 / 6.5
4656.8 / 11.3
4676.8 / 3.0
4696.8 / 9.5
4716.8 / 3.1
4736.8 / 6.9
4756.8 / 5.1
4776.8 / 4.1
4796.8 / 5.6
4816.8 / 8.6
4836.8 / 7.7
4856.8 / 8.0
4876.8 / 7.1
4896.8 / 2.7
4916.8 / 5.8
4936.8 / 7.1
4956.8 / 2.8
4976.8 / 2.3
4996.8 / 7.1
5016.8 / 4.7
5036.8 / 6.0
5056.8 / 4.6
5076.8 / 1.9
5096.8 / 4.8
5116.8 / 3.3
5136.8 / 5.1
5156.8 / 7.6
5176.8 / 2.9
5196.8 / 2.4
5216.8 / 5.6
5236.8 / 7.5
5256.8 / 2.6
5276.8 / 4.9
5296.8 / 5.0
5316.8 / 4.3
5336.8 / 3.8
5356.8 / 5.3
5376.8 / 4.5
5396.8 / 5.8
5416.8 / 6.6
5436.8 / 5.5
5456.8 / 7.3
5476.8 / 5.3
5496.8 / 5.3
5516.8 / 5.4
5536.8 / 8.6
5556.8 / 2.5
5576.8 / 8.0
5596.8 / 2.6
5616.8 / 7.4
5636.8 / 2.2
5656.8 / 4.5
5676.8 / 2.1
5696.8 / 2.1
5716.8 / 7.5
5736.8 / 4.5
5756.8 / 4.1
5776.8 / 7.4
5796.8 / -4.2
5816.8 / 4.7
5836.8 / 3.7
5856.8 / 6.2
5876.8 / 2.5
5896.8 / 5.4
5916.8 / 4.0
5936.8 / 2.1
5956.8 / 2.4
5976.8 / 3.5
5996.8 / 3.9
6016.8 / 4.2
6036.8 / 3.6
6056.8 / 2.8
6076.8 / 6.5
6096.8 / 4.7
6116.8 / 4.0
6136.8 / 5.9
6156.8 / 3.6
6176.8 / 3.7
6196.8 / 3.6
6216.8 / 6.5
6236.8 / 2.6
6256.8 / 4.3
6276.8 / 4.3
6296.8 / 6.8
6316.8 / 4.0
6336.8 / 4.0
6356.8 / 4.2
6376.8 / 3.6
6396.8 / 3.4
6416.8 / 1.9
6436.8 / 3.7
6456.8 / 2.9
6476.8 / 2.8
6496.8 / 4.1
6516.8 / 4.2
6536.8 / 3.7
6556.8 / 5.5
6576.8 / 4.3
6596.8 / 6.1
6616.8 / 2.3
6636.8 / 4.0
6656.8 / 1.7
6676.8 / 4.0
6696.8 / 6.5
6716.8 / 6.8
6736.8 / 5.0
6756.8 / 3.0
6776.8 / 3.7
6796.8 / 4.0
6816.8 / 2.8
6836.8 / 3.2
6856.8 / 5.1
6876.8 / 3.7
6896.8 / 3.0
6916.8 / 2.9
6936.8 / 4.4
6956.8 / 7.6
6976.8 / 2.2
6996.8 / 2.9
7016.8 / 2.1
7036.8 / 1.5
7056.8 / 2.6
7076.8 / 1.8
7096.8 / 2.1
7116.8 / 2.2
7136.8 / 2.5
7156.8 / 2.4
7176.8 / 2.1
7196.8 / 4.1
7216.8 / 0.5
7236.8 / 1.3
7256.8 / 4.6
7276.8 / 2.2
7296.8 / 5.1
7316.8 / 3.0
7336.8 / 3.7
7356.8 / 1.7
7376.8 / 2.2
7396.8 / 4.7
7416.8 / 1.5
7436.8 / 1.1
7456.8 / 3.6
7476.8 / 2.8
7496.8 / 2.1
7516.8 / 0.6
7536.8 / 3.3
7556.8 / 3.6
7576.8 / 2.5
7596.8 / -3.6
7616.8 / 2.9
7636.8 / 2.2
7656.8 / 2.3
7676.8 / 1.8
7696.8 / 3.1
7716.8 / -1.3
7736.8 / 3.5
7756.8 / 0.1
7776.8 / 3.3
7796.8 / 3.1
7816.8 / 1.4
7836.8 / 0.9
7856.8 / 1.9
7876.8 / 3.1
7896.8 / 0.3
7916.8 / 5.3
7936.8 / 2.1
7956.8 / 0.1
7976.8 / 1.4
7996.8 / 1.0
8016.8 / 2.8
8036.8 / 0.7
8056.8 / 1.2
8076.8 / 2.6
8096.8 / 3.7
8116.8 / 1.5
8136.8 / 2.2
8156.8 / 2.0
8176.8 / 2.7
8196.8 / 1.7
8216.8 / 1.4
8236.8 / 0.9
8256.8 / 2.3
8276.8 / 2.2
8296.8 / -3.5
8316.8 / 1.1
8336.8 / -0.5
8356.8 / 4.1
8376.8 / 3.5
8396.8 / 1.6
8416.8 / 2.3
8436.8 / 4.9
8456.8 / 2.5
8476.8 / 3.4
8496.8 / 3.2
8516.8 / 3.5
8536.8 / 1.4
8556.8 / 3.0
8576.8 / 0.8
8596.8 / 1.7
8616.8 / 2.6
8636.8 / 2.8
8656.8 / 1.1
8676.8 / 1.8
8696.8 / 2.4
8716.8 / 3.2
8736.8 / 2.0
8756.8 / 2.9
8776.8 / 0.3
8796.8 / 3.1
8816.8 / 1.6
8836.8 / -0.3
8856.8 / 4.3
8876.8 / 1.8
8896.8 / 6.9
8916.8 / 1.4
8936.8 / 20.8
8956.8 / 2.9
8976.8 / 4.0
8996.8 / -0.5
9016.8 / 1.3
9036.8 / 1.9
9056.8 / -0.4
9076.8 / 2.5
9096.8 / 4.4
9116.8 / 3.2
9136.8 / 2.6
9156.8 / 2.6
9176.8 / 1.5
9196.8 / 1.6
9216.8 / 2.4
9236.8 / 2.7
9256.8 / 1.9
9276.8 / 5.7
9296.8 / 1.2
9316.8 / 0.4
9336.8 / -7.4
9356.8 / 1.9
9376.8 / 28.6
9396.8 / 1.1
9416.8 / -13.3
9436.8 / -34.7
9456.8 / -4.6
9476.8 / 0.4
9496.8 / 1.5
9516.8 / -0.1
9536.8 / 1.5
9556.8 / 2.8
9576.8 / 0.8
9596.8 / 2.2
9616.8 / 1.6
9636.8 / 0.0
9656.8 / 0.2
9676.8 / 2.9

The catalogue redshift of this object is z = 1.40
